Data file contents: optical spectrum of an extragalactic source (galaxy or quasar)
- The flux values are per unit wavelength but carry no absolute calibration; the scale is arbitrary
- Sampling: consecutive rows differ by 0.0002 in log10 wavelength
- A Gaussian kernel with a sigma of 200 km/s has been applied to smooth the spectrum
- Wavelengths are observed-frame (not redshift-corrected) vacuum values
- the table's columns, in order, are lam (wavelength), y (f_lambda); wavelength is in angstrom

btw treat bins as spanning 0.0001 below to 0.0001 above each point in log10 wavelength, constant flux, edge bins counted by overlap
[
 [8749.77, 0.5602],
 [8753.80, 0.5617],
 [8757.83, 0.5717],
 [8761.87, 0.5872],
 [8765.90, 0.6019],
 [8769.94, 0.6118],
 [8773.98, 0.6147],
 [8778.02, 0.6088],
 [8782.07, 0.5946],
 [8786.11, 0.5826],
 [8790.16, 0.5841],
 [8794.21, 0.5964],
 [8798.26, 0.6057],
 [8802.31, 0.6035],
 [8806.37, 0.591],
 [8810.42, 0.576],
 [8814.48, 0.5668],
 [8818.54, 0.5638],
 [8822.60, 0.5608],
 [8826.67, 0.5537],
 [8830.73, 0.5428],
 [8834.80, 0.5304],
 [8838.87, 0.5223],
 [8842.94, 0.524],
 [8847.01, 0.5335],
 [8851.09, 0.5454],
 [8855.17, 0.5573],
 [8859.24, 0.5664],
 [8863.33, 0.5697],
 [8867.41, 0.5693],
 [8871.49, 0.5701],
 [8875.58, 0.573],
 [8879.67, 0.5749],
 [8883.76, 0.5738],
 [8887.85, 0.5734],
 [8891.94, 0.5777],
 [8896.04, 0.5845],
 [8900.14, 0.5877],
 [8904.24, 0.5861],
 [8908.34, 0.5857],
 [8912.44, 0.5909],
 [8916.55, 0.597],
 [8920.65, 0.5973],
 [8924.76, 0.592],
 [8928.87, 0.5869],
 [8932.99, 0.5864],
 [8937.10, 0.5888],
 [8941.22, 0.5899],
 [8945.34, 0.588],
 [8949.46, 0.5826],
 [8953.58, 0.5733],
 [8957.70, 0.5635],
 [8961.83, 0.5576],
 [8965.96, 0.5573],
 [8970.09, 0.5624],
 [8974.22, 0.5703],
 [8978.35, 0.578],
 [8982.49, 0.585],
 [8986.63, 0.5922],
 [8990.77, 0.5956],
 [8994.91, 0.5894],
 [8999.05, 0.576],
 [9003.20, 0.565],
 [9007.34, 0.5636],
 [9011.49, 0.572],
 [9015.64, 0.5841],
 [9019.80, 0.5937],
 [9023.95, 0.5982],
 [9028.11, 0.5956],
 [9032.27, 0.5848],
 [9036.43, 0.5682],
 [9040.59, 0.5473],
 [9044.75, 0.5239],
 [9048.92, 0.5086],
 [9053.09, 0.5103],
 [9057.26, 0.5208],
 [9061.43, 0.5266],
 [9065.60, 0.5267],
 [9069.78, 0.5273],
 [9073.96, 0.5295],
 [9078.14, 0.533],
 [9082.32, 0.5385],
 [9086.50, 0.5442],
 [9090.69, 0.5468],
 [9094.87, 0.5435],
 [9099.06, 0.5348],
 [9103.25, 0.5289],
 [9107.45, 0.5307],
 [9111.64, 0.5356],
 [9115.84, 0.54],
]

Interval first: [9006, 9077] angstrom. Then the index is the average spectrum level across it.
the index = 0.551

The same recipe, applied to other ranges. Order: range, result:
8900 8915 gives 0.588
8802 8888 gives 0.56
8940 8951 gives 0.587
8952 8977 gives 0.564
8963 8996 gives 0.578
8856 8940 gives 0.581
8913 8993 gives 0.581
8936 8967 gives 0.575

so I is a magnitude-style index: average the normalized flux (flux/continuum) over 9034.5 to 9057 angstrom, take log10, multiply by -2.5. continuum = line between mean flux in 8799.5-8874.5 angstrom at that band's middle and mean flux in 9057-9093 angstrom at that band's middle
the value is 0.01 mag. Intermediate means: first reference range 0.559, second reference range 0.533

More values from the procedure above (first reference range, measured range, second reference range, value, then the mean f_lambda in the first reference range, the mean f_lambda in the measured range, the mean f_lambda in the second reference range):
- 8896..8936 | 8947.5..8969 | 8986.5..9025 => 0.04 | 0.59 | 0.567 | 0.582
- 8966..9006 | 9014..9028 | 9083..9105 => -0.05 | 0.578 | 0.593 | 0.54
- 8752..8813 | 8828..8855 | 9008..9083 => 0.09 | 0.593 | 0.535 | 0.55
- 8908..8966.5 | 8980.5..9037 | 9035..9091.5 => -0.06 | 0.583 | 0.583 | 0.532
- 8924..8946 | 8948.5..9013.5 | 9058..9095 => -0.01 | 0.588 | 0.574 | 0.534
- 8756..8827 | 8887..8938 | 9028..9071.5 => -0.04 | 0.588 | 0.588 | 0.538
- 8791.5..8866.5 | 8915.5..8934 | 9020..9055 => -0.06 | 0.562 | 0.592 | 0.557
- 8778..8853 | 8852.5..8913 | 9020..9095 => -0.03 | 0.567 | 0.575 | 0.544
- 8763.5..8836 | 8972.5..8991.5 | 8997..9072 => -0.04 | 0.583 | 0.584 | 0.555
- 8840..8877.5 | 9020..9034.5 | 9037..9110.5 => -0.11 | 0.556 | 0.593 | 0.532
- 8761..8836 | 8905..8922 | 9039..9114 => -0.06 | 0.583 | 0.592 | 0.531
